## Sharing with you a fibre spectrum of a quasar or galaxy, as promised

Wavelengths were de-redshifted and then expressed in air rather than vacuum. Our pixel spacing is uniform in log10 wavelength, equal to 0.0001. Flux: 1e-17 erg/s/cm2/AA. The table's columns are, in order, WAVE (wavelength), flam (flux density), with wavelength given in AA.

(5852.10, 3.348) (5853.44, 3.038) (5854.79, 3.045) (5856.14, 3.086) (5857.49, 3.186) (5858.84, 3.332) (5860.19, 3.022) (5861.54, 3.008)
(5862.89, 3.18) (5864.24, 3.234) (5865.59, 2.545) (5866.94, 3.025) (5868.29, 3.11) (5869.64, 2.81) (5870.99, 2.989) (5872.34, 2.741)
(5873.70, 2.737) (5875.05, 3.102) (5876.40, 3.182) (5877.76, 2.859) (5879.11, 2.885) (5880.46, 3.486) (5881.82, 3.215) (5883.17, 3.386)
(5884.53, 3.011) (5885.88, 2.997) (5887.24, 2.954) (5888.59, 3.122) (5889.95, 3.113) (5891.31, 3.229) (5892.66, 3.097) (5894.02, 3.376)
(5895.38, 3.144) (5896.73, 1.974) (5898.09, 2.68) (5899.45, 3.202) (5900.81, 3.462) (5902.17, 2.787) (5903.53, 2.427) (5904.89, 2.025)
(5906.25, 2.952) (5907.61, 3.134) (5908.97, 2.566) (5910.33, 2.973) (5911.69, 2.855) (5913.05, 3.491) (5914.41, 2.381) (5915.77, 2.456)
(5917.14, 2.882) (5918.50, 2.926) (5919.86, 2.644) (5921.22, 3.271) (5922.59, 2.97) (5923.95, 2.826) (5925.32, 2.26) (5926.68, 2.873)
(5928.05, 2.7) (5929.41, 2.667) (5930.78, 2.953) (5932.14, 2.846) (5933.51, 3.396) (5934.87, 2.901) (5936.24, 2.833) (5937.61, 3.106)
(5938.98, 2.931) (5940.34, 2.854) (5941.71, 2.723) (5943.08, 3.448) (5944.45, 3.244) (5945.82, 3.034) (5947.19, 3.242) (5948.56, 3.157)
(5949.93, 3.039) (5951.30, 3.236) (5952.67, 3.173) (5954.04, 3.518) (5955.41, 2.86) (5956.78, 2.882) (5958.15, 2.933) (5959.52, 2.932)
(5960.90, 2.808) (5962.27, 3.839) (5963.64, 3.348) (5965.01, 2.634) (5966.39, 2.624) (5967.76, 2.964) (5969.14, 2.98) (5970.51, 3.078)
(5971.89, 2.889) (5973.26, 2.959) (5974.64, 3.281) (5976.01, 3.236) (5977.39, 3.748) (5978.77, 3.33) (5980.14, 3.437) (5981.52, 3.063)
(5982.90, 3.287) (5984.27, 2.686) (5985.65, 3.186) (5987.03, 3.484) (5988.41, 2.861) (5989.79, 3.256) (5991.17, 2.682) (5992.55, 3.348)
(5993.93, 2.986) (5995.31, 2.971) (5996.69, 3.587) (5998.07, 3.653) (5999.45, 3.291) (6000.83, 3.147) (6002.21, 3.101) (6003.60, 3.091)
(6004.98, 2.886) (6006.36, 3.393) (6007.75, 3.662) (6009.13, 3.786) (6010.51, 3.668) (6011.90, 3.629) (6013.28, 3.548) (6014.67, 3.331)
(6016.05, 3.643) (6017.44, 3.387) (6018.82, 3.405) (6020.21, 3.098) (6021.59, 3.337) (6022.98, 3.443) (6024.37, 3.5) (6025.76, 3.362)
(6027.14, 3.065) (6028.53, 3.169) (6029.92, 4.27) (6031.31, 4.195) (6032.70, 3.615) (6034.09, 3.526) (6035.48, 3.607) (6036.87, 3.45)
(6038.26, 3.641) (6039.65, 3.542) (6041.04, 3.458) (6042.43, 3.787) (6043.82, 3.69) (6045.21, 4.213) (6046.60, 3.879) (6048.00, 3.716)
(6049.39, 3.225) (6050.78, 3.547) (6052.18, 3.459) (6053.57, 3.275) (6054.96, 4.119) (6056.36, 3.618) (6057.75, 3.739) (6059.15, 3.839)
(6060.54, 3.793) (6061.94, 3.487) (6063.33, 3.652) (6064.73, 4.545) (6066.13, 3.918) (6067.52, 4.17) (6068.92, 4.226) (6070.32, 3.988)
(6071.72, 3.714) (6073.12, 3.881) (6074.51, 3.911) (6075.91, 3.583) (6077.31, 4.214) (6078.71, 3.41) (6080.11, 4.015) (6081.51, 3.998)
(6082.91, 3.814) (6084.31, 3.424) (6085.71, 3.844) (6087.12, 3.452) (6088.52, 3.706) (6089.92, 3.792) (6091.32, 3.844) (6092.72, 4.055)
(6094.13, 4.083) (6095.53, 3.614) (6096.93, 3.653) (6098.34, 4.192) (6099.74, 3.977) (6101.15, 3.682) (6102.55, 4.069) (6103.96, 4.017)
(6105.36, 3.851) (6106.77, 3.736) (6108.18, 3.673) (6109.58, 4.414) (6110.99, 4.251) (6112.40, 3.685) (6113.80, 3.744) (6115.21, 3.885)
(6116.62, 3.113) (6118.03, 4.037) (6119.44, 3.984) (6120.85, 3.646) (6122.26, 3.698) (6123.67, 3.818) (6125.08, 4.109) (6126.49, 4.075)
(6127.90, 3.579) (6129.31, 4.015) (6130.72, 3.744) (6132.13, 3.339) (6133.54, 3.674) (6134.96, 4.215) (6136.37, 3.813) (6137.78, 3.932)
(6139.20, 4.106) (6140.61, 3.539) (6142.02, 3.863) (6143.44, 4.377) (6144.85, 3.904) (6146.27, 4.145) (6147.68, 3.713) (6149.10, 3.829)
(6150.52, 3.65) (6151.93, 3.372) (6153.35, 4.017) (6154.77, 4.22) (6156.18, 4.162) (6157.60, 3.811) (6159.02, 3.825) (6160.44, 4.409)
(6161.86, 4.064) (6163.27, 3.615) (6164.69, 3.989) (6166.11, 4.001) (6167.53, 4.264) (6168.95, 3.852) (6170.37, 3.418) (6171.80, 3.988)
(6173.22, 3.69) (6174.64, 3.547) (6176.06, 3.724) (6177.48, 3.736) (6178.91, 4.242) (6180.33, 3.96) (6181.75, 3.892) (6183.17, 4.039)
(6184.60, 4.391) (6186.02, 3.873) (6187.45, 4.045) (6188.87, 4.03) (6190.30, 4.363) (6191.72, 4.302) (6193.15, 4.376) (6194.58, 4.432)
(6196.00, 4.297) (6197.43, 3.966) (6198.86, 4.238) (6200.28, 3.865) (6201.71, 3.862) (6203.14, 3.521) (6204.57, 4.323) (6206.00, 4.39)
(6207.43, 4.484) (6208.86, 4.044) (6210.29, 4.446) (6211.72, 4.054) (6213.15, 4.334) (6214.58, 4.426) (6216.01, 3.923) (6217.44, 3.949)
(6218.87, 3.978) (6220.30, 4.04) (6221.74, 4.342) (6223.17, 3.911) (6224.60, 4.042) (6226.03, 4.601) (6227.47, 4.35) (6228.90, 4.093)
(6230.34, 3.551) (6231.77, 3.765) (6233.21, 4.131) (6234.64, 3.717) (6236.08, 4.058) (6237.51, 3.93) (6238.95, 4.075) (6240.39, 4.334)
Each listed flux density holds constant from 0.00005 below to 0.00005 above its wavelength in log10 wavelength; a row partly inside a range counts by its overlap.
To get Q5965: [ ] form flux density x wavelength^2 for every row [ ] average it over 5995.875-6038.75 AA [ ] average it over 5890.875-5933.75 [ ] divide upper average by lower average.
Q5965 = 1.3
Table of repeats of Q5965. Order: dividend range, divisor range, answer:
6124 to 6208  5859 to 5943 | 1.48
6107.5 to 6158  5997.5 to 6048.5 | 1.14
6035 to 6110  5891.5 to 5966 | 1.35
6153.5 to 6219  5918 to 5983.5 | 1.44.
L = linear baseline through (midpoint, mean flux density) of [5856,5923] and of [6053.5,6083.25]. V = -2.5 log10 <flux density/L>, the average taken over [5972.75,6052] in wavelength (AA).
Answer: 0.06 mag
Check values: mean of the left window 2.96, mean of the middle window 3.41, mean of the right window 3.87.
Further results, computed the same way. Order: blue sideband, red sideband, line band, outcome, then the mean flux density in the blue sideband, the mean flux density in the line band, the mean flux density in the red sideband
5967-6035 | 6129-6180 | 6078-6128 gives -0.04 mag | 3.32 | 3.83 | 3.88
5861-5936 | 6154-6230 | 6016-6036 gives -0.02 mag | 2.93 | 3.5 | 4.07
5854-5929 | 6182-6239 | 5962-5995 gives 0.05 mag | 2.94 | 3.12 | 4.11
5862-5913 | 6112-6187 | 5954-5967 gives 0.07 mag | 2.97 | 3.02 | 3.88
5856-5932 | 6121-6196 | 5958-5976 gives 0.06 mag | 2.94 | 3.03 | 3.94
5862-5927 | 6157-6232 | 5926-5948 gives 0.04 mag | 2.93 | 2.99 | 4.05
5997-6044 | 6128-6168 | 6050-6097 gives -0.04 mag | 3.48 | 3.81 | 3.91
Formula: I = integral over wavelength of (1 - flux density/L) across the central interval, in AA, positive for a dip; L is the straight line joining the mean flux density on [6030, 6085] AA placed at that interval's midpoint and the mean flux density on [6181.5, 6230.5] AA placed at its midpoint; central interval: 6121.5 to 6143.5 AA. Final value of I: 0.6 AA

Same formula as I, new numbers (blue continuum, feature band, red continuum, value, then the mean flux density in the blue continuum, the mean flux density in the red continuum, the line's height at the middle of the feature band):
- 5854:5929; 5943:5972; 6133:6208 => 1.0 AA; 2.94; 3.99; 3.19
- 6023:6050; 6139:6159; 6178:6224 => 0.4 AA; 3.62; 4.13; 3.97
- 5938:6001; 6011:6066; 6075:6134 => -2.1 AA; 3.13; 3.82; 3.48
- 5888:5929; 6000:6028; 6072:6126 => 0.2 AA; 2.86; 3.84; 3.4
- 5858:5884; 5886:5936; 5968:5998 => 3.4 AA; 3.05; 3.17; 3.09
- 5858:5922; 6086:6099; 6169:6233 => -0.5 AA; 2.96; 4.06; 3.68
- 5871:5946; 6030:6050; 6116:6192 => -1.5 AA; 2.93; 3.9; 3.45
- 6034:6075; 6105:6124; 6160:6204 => 0.2 AA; 3.76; 4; 3.87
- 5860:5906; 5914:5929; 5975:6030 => 1.6 AA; 2.97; 3.31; 3.08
